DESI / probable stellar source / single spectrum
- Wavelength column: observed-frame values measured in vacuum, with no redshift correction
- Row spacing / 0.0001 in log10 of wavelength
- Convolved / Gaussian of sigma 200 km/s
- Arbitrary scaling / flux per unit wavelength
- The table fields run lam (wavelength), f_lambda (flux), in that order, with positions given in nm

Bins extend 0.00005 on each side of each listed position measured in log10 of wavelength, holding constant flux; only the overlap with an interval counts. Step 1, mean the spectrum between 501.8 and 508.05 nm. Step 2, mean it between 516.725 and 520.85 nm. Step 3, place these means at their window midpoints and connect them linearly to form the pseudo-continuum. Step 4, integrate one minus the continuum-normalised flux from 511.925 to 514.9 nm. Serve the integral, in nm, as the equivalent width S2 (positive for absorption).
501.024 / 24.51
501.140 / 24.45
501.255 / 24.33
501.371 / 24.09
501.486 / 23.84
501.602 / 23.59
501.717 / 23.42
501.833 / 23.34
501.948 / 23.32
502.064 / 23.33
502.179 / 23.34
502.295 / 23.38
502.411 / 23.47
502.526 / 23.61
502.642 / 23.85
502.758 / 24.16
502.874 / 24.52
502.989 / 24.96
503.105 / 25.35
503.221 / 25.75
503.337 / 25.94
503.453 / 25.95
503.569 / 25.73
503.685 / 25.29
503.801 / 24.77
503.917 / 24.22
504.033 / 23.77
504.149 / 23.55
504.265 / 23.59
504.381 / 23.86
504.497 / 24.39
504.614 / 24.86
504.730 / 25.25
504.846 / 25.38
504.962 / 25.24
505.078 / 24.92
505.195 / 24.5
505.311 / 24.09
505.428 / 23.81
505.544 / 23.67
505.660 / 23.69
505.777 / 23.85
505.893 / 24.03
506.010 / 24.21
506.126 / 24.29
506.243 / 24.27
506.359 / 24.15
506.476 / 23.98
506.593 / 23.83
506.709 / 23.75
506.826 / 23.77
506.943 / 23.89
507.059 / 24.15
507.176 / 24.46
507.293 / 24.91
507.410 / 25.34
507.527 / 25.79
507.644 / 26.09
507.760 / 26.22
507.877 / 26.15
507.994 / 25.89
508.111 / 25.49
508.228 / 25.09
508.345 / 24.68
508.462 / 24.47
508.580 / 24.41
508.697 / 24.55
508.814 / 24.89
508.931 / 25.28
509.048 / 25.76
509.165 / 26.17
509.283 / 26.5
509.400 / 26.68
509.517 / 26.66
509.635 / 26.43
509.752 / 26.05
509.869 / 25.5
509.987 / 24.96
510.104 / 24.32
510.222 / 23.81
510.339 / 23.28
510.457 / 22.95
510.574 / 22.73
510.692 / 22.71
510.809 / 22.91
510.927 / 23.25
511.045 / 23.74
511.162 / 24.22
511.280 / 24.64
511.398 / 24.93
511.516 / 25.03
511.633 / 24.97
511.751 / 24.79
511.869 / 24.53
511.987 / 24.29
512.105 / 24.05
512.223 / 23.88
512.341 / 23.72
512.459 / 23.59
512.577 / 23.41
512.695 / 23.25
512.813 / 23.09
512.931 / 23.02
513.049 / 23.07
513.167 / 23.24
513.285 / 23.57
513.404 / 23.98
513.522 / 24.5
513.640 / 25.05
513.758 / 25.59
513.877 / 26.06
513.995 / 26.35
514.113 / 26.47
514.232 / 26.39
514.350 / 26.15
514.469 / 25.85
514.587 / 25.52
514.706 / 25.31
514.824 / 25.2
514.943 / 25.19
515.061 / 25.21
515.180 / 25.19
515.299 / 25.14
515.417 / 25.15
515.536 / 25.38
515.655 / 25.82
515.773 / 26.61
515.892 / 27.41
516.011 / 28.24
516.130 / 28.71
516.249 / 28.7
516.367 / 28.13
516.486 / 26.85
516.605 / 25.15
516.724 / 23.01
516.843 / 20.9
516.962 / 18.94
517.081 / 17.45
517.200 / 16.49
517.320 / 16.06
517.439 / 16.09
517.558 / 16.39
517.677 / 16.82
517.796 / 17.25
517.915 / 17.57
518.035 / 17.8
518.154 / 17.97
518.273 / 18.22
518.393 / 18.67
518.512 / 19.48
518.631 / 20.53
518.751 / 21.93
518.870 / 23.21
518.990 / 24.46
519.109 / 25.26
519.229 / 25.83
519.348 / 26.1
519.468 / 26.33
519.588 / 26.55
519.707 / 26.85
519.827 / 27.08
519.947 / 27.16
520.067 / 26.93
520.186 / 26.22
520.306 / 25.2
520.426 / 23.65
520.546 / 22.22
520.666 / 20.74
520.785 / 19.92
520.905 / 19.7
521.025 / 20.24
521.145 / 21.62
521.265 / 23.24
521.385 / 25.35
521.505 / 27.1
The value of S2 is -0.25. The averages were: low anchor 24.5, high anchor 21.6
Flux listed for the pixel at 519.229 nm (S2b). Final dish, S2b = 25.83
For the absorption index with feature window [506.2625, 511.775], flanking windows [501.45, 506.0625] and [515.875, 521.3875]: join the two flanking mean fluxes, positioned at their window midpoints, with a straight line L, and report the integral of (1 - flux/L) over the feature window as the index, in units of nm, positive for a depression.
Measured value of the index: -0.26 nm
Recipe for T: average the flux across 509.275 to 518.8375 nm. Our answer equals 23.5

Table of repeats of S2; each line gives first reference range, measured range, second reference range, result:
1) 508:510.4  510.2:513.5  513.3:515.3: 0.21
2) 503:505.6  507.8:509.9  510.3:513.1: -0.13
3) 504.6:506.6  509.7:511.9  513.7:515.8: 0.08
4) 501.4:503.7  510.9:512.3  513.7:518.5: -0.05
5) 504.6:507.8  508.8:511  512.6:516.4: 0.01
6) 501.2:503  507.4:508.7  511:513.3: -0.08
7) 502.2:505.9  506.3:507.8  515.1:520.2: -0.03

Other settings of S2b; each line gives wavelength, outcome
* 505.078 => 24.92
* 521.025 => 20.24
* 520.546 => 22.22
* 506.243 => 24.27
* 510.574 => 22.73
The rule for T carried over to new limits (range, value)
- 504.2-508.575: 24.6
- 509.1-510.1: 26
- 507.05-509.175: 25.3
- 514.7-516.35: 26.3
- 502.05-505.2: 24.6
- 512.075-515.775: 24.8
